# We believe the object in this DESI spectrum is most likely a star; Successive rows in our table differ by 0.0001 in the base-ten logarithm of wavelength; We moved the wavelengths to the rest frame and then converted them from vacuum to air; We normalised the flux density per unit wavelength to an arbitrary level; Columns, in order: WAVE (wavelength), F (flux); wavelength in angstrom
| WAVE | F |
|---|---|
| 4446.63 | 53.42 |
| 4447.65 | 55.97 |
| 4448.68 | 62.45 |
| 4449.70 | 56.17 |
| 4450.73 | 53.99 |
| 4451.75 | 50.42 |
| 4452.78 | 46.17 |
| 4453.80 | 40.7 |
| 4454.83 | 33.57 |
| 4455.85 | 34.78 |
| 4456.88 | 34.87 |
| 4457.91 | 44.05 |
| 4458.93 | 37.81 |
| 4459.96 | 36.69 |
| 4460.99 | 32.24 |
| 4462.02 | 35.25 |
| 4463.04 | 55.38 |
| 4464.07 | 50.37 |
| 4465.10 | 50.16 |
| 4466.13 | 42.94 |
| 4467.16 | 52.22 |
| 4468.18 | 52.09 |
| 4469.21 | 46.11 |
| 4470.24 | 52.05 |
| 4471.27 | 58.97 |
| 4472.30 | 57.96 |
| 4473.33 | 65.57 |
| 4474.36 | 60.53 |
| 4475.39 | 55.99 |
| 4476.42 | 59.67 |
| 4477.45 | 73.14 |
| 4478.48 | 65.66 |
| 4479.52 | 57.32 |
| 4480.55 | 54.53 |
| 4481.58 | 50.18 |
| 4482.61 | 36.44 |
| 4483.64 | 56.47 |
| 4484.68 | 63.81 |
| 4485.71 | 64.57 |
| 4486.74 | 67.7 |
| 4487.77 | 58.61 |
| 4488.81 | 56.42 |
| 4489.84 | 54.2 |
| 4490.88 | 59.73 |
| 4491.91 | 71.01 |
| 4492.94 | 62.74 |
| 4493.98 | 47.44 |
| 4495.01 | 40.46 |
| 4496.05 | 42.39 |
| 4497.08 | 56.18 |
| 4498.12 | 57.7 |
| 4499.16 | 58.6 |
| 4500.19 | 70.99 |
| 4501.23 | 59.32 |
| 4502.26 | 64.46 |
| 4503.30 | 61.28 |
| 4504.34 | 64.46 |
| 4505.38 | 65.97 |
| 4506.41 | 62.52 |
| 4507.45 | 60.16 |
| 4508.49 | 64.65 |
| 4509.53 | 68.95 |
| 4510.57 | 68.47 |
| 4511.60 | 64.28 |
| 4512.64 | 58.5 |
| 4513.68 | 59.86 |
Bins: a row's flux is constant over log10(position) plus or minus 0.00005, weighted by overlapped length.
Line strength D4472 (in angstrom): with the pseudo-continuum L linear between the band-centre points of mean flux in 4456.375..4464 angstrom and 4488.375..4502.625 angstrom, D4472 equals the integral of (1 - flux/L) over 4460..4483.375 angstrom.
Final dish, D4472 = -3.53 angstrom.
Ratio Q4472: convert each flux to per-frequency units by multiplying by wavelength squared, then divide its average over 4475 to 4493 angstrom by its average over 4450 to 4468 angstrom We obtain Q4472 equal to 1.38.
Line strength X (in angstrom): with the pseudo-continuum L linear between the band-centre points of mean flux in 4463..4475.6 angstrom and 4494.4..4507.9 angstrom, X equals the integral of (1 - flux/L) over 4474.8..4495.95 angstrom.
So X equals -0.5 angstrom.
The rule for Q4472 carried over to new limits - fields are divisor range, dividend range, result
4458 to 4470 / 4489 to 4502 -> 1.29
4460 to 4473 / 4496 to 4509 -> 1.28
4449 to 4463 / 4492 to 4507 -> 1.42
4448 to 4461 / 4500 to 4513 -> 1.49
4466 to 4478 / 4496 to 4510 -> 1.10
